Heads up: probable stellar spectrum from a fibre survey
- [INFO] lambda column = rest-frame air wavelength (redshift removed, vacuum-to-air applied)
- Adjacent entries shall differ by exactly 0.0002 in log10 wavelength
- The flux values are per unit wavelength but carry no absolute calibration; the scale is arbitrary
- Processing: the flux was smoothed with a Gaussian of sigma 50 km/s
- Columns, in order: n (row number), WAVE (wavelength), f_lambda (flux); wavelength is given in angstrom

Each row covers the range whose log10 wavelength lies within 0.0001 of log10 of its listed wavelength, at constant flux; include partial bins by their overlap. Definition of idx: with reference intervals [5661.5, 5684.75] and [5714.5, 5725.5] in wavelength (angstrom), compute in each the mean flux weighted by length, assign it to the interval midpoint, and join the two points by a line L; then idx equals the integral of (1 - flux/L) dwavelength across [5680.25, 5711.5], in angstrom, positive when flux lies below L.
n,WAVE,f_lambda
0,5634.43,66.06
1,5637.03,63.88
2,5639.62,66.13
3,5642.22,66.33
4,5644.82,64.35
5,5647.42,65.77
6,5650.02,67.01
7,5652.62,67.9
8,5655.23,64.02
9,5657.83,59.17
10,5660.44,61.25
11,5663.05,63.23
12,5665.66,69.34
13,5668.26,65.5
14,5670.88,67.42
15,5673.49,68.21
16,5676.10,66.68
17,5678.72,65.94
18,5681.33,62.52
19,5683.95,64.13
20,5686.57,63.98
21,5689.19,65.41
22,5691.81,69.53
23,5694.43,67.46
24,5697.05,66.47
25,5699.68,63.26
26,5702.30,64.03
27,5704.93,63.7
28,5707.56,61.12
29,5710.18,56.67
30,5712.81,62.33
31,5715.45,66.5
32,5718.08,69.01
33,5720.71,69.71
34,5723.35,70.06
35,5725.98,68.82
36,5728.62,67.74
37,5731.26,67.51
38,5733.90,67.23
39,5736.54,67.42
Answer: 1.5 angstrom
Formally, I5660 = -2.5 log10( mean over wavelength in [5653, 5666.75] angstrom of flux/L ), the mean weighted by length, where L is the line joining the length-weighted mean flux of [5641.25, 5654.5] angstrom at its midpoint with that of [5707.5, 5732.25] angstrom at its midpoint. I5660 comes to 0.043 mag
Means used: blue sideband 66.2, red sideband 66.2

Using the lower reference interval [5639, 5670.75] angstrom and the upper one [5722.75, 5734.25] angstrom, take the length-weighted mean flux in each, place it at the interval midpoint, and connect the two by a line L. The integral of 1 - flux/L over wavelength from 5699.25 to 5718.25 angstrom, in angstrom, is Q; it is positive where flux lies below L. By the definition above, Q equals 1.2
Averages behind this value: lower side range 65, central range 63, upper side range 68.3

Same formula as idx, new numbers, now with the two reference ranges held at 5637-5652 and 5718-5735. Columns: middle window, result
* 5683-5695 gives 0.2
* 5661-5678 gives 0.1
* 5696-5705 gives 0.4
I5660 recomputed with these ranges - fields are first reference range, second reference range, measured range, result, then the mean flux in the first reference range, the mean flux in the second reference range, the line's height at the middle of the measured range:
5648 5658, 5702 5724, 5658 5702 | -0.008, 65.2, 64.7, 65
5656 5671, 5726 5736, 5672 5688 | -0.006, 64.1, 67.6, 64.9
